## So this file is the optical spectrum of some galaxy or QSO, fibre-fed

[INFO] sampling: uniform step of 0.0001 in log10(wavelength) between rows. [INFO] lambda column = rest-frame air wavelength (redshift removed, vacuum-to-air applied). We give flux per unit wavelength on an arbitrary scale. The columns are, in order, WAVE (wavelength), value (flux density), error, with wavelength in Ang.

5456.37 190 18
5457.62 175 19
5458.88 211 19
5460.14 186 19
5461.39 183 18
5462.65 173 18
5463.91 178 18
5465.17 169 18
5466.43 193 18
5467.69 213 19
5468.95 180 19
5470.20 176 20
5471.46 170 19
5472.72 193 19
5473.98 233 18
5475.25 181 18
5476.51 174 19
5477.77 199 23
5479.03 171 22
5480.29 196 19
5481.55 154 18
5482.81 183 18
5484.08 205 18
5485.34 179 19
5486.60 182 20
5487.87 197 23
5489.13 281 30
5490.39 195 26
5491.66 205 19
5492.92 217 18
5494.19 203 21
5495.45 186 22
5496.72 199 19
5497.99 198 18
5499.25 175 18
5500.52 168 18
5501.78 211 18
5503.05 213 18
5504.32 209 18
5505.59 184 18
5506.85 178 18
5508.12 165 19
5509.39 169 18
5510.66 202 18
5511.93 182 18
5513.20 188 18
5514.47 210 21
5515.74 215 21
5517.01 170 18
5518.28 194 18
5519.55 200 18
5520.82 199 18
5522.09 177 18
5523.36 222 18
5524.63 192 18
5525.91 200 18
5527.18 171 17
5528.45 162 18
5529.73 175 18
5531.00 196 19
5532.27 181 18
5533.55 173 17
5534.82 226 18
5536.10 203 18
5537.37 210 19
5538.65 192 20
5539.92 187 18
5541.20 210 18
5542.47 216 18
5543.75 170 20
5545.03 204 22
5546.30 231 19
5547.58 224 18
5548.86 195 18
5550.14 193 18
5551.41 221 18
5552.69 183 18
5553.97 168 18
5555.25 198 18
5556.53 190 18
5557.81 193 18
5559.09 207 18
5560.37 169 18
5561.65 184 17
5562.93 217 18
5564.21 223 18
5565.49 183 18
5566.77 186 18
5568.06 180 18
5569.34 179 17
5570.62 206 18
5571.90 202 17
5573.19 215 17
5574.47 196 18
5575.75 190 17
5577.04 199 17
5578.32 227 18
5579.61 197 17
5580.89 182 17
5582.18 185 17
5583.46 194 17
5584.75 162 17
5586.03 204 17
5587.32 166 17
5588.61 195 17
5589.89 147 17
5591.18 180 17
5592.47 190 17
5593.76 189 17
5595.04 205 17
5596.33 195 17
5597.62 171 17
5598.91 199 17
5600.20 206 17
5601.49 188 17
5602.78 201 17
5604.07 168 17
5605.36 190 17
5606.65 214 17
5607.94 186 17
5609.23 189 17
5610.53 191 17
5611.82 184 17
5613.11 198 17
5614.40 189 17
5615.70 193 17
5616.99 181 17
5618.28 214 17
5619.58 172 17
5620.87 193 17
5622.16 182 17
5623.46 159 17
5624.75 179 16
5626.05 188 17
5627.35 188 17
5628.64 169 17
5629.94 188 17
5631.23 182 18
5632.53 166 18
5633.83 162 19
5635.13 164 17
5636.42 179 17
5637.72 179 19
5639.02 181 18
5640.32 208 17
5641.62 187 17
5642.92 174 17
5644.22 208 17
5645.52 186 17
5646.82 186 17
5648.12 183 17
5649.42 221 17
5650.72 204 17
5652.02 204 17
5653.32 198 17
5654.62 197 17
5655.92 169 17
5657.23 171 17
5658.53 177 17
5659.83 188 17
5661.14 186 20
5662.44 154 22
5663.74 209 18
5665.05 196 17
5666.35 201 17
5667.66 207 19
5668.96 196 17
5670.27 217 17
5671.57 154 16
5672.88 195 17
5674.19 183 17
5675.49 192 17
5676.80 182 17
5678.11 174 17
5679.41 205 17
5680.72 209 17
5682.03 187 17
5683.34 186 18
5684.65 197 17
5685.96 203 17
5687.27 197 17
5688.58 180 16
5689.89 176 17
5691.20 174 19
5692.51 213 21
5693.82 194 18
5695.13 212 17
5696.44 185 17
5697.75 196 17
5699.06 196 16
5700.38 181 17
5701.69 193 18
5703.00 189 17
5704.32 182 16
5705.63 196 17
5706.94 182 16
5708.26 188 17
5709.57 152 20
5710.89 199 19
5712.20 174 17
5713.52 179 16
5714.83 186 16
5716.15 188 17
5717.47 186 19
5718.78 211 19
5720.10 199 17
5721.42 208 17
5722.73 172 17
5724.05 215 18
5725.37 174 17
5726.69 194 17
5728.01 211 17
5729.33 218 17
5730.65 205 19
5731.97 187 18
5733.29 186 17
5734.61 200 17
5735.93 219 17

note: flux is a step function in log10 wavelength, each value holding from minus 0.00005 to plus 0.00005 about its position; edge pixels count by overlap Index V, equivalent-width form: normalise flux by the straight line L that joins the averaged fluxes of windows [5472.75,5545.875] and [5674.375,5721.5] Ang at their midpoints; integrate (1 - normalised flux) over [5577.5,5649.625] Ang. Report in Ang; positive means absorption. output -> 1.9 Ang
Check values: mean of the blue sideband 194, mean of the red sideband 190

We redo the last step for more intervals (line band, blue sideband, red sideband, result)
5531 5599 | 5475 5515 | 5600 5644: -2.1 Ang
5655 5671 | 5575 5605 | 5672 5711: 0.0 Ang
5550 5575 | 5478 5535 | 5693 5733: -0.3 Ang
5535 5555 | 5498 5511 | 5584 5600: -1.6 Ang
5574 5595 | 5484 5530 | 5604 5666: 0.1 Ang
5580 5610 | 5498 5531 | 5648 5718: 0.4 Ang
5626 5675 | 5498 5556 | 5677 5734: 1.3 Ang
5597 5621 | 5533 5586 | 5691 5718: 0.4 Ang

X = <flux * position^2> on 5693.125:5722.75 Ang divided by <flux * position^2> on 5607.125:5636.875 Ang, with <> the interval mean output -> 1.07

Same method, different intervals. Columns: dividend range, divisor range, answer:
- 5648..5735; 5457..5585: 1.05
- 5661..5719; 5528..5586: 1.02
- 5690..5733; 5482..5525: 1.06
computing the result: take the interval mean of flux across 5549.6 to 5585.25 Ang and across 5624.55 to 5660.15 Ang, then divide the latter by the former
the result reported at 0.95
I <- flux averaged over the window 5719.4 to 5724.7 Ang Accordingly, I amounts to 199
